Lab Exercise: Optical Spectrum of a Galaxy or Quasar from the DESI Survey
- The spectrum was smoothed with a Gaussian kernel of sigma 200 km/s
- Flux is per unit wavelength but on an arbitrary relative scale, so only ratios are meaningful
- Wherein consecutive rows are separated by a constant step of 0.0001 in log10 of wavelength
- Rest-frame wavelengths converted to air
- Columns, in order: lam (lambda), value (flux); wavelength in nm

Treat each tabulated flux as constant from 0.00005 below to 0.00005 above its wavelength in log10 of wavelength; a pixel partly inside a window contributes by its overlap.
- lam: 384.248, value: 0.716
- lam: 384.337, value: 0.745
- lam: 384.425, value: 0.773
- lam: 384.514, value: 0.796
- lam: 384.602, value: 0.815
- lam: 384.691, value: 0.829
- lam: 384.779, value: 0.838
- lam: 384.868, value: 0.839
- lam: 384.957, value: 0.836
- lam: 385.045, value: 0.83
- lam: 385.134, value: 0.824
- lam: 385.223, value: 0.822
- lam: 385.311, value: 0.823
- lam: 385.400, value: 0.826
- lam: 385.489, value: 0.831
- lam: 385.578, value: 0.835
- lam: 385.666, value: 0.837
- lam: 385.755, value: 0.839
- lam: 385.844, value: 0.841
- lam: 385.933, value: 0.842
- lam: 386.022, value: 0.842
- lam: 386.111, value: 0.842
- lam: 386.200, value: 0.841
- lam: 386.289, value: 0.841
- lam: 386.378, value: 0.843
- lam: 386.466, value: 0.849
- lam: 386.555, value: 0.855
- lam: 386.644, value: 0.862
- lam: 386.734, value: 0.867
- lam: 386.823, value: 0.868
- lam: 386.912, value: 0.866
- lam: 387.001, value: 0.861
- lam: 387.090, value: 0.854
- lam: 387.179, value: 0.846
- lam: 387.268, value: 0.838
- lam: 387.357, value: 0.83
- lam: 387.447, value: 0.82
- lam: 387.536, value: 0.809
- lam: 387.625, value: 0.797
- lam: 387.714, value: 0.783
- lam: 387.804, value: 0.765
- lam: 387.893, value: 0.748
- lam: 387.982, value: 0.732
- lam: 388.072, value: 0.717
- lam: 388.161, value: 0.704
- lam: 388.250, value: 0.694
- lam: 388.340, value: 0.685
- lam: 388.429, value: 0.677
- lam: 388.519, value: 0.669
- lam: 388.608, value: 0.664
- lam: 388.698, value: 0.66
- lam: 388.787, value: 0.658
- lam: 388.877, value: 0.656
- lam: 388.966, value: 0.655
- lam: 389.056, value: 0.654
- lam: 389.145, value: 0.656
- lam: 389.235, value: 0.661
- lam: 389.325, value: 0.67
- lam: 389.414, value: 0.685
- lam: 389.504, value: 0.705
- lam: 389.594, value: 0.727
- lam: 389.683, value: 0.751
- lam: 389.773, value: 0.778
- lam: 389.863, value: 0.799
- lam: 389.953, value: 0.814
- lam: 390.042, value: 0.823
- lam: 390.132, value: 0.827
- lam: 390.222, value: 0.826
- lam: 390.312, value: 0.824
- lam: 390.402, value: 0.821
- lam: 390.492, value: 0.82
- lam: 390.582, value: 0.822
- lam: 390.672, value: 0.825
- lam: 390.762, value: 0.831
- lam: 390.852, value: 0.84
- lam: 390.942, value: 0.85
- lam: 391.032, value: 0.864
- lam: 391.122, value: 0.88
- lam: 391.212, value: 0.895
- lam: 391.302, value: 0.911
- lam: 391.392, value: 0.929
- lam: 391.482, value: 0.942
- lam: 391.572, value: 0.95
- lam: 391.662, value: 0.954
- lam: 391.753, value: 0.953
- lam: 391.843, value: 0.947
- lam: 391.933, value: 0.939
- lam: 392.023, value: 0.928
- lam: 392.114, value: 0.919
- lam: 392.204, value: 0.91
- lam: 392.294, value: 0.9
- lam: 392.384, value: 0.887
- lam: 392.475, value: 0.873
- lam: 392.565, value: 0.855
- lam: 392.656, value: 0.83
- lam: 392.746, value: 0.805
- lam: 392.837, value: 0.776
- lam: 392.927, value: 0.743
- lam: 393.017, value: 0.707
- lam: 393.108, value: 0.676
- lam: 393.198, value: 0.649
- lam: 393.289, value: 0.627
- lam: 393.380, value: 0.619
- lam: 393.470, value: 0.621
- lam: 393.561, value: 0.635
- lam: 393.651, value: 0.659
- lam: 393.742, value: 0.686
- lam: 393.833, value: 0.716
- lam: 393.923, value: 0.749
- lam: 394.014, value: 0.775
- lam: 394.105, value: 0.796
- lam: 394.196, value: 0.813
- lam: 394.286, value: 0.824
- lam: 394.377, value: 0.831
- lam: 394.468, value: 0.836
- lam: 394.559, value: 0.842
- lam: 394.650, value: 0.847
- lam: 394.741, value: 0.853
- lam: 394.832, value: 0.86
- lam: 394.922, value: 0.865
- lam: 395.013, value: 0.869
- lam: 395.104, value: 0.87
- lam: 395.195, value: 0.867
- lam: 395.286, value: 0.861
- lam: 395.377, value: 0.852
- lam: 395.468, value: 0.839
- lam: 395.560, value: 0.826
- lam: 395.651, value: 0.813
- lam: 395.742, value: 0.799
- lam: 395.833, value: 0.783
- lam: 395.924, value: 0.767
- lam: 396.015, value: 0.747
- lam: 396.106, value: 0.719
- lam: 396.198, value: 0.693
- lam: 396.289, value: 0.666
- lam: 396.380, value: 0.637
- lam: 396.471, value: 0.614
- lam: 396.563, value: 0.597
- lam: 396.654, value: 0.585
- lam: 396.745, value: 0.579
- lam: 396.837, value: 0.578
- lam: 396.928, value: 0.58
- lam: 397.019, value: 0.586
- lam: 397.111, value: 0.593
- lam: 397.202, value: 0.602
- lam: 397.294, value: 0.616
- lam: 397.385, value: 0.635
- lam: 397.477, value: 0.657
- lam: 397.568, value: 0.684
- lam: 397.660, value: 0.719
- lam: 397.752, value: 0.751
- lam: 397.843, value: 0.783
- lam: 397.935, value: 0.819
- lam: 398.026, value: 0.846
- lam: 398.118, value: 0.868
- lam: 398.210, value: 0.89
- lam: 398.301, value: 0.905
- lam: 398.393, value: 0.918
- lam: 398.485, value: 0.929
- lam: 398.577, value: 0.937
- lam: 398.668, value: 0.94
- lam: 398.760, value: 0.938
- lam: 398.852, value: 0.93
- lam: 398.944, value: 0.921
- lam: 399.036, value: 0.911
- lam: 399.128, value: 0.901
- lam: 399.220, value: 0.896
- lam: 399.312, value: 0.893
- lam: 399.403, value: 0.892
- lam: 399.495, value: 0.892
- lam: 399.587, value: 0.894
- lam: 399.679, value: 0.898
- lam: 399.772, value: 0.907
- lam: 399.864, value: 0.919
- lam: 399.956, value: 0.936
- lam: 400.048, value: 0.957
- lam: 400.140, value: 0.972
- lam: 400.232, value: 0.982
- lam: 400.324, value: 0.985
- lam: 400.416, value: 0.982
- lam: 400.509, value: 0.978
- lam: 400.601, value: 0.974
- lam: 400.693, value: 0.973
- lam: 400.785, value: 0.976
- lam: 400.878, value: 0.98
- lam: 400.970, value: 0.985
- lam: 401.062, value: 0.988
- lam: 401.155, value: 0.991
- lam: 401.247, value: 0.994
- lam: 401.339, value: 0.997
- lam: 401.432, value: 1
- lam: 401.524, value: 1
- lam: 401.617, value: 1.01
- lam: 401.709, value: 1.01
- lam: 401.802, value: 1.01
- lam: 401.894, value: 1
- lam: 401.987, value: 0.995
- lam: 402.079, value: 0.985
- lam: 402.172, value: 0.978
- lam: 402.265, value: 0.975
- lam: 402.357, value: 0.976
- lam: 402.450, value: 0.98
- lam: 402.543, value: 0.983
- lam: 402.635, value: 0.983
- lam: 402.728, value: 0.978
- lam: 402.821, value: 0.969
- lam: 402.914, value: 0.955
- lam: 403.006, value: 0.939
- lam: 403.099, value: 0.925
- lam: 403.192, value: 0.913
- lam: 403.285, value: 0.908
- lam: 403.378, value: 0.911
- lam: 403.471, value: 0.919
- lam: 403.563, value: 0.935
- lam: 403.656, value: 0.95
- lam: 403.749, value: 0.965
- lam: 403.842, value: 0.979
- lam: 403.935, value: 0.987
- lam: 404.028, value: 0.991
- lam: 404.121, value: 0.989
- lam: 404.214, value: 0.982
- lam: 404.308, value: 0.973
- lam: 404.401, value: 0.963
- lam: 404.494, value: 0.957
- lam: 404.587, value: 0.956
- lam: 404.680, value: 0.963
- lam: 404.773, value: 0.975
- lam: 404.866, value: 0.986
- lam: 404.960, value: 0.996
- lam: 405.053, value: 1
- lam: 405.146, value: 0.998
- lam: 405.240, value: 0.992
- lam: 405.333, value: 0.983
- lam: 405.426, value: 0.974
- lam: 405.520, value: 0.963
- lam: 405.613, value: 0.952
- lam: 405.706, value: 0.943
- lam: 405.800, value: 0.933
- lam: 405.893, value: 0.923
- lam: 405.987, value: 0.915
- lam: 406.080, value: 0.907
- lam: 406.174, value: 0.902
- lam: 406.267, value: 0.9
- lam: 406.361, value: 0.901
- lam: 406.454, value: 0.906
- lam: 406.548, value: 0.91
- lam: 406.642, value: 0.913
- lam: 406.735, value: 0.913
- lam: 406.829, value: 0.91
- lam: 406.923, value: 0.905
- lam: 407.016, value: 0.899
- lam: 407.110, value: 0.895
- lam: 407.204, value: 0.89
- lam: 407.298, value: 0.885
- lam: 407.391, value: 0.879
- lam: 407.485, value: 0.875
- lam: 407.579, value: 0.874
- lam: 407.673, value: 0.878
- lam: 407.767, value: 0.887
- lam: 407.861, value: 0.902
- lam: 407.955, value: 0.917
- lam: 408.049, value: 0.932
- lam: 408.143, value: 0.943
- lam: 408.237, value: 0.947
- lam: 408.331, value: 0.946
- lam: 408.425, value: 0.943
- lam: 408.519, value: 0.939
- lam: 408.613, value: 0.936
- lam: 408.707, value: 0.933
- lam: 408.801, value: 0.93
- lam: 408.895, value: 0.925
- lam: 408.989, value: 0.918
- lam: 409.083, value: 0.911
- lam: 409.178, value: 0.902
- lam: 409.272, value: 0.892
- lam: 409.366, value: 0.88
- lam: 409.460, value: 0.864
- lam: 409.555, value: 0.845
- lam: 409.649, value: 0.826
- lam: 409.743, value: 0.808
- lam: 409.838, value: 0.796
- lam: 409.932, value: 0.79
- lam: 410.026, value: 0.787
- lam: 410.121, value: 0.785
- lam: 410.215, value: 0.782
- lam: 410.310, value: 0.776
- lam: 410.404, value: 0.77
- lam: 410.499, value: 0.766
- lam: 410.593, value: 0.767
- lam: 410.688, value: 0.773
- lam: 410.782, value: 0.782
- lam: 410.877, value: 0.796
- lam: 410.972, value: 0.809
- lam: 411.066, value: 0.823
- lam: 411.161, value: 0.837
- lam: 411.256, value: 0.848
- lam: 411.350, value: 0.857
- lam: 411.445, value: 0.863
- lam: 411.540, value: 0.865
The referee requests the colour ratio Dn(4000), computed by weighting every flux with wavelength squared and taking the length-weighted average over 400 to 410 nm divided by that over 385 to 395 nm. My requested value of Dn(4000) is 1.27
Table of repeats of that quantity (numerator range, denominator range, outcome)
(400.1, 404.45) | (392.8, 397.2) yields 1.38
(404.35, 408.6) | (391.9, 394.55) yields 1.28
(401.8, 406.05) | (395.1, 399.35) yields 1.29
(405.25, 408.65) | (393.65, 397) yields 1.28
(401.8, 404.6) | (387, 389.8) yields 1.43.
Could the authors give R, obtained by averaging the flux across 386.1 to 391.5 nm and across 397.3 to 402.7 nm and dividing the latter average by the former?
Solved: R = 1.17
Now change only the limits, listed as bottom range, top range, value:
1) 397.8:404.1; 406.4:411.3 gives 0.92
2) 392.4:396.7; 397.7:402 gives 1.23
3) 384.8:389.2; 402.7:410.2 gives 1.17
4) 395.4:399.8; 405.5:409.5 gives 1.17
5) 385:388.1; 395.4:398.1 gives 0.84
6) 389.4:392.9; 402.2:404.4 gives 1.13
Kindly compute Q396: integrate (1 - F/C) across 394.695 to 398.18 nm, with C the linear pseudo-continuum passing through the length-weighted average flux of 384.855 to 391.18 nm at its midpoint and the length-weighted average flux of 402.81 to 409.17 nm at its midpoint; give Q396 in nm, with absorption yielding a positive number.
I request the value 0.500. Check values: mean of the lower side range 0.79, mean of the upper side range 0.935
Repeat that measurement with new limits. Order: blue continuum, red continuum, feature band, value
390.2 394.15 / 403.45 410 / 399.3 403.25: -0.37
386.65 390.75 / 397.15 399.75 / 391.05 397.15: 0.14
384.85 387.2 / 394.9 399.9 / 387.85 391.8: 0.22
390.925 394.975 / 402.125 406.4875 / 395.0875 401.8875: 0.34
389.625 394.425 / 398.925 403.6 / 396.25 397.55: 0.41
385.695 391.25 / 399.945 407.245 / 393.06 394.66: 0.22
